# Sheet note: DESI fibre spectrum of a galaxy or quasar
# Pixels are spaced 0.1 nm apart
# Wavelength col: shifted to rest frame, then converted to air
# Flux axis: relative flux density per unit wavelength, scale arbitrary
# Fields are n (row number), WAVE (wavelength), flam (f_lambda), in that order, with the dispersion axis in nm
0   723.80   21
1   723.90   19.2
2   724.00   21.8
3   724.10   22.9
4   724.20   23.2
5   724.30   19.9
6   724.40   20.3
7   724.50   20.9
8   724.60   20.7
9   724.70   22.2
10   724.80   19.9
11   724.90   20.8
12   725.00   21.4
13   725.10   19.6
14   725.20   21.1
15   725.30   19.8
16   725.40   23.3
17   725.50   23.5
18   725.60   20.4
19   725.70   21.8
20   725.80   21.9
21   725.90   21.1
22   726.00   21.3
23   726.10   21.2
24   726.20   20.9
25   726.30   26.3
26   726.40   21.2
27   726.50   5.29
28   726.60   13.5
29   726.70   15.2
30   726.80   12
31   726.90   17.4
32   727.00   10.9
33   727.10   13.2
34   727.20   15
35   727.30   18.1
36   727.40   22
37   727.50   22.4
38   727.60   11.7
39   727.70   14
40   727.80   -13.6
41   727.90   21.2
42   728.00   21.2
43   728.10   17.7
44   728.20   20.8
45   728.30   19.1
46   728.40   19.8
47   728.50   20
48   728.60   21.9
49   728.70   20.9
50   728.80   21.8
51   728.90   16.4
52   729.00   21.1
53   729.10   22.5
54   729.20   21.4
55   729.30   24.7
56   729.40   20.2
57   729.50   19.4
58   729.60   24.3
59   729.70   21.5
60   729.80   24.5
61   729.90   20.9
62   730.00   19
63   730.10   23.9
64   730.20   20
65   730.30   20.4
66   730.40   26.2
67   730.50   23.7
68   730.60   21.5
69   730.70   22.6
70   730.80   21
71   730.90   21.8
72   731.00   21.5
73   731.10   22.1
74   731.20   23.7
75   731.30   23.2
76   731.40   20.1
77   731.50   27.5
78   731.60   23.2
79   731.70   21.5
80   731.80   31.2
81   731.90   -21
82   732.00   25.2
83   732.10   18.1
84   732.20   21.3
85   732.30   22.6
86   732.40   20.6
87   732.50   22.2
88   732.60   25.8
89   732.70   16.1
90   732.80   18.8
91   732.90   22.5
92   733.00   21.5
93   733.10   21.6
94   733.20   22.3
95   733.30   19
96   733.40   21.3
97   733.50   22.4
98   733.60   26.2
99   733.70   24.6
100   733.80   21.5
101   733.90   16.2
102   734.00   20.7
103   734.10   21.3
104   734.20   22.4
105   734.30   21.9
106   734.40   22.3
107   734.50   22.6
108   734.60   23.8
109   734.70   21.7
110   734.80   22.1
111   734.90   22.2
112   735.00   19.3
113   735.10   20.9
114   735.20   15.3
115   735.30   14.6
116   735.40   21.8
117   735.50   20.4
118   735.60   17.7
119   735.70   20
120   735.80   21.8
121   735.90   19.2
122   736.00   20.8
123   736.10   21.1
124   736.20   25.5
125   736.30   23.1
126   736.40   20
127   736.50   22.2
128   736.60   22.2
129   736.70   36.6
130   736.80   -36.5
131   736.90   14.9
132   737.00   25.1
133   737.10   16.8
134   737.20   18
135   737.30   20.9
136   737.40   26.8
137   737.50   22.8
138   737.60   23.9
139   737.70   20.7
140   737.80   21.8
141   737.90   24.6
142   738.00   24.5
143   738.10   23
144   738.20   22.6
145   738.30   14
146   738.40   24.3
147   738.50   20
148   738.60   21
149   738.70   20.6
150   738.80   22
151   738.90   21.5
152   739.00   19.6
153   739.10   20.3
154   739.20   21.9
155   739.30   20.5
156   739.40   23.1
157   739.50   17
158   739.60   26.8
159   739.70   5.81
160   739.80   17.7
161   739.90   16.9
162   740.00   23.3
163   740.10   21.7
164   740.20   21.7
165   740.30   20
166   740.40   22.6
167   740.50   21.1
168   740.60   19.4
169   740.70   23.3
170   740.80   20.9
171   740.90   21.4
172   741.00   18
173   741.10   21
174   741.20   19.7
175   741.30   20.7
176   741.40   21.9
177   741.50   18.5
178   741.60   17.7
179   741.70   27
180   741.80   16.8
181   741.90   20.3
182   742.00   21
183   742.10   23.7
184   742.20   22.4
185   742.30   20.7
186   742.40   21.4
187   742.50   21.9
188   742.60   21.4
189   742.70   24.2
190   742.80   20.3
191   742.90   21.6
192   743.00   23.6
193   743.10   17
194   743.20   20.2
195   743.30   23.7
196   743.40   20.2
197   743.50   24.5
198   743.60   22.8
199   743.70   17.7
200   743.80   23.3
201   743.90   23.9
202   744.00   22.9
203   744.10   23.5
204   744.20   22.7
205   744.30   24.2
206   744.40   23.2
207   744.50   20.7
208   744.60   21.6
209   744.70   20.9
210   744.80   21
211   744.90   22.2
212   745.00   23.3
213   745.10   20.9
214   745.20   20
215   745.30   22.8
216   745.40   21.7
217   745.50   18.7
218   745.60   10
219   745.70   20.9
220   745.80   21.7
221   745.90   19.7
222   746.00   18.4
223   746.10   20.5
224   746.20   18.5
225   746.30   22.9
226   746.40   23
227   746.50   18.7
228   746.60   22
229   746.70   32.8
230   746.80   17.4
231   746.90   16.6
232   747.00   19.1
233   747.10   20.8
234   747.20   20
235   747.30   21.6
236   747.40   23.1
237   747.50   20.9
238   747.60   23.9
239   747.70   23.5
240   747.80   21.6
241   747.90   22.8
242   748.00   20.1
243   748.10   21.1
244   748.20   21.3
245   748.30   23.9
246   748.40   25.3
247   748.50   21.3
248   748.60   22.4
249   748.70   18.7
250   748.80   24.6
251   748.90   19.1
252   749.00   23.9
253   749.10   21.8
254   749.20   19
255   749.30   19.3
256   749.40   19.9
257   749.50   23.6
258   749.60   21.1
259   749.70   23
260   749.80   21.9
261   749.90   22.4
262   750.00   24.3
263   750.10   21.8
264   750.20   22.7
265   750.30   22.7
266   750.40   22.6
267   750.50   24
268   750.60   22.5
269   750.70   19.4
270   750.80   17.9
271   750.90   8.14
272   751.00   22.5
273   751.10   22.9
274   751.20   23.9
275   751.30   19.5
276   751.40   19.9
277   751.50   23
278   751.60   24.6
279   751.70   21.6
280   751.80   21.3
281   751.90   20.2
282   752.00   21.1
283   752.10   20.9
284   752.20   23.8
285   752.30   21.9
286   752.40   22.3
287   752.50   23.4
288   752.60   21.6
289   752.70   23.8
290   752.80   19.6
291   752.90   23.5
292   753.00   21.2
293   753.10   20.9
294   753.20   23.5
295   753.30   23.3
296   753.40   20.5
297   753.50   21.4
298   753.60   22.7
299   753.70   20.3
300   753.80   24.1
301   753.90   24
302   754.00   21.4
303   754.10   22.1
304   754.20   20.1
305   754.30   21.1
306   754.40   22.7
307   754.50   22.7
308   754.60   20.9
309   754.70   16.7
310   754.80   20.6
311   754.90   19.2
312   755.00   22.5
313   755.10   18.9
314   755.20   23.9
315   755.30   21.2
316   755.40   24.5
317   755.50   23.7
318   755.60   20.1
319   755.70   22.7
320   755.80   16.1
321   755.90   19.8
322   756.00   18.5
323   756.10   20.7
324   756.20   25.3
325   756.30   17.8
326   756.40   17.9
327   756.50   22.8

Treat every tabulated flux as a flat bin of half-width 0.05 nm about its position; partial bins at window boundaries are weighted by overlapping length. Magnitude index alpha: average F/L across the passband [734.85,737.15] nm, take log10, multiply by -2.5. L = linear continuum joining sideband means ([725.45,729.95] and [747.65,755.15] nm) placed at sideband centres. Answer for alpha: 0.07 mag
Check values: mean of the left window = 18.6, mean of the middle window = 18.5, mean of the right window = 21.6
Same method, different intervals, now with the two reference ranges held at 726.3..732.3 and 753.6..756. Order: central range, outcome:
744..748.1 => -0.04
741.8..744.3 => -0.08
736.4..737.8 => 0.08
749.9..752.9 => -0.03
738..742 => -0.03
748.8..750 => -0.04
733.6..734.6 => -0.13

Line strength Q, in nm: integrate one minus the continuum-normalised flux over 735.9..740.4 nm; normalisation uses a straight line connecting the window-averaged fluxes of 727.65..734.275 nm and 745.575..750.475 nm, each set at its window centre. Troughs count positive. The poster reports 0.18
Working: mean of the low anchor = 20.4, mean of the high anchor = 21.5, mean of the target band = 20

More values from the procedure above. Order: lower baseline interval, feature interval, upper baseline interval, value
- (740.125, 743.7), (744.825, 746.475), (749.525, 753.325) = 0.08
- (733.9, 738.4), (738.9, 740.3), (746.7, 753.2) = 0.05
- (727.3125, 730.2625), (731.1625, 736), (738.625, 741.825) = -0.22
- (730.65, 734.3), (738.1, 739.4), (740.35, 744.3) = 0.02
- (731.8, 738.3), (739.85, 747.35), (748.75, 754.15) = -0.07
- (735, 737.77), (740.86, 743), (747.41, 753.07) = -0.10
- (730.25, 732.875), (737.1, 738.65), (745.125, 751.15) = -0.06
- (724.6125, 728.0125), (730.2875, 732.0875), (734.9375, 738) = -0.21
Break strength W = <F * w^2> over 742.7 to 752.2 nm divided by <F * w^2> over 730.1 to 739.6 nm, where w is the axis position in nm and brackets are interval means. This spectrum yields 1.07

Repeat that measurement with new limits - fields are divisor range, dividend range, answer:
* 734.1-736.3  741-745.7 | 1.04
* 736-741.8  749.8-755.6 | 1.11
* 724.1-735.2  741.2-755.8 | 1.12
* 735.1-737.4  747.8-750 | 1.22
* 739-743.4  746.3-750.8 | 1.08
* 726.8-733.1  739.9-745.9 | 1.12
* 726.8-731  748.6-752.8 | 1.18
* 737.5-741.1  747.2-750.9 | 1.07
